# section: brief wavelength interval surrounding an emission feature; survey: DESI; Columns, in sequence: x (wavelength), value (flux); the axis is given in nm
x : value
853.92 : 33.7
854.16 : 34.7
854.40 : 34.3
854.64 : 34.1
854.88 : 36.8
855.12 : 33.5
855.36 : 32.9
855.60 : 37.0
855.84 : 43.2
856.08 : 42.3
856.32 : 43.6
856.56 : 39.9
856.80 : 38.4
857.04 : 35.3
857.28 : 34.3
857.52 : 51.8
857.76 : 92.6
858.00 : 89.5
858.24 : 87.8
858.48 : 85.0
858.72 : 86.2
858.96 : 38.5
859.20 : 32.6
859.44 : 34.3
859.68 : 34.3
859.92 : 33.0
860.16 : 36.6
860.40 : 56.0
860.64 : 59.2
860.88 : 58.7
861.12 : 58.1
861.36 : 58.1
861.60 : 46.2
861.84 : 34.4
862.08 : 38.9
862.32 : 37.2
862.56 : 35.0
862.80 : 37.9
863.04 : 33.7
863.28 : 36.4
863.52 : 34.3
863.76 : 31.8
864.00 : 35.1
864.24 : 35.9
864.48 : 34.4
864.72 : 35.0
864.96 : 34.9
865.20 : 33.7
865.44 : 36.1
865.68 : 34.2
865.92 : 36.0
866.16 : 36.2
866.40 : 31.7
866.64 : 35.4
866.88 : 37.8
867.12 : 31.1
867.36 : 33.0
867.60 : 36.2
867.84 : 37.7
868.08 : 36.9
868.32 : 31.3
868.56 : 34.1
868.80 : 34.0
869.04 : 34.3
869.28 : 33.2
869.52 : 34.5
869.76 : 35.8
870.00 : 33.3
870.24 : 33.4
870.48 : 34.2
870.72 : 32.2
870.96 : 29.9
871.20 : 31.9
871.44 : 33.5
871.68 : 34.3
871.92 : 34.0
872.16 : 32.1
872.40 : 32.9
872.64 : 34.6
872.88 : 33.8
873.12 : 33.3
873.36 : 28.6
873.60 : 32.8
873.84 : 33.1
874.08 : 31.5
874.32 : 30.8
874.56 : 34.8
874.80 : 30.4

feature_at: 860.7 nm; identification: [N II] 6583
